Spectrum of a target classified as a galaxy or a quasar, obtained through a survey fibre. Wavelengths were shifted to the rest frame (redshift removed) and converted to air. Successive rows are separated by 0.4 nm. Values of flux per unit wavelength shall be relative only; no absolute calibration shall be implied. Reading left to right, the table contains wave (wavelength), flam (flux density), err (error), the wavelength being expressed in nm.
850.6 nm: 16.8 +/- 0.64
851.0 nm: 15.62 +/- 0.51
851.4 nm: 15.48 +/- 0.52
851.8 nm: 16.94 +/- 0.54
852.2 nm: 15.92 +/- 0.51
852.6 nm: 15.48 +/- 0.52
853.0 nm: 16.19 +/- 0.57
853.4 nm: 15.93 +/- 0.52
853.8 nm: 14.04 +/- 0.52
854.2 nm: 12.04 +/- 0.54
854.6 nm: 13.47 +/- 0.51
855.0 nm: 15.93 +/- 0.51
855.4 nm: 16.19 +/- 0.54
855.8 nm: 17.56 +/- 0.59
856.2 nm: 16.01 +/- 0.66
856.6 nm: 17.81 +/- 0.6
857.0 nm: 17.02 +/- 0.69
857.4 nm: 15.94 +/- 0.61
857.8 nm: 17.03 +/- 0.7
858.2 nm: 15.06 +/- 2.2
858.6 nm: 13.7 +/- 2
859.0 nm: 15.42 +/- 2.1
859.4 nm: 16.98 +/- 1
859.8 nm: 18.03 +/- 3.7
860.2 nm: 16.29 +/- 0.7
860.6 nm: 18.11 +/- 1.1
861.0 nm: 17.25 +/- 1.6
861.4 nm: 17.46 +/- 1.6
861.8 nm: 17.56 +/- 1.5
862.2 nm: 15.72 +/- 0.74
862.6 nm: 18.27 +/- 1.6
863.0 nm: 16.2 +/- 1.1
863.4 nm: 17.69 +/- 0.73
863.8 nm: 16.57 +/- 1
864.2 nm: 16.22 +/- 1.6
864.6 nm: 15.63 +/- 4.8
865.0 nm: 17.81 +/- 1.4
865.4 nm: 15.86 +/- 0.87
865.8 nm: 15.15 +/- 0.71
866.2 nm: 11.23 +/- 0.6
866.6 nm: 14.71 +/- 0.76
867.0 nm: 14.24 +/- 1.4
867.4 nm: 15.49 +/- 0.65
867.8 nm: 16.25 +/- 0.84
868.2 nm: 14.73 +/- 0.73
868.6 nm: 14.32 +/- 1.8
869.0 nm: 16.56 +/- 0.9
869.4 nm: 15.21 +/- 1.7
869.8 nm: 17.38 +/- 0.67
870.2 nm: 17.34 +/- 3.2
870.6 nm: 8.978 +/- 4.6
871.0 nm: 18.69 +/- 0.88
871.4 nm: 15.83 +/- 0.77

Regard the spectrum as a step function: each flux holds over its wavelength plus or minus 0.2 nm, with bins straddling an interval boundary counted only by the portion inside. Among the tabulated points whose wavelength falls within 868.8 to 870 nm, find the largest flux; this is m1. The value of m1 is 17.38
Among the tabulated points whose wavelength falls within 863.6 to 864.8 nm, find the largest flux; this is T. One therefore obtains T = 16.57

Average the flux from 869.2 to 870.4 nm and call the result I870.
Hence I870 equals 16.6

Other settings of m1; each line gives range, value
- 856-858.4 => 17.81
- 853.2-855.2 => 15.93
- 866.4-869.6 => 16.56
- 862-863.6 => 18.27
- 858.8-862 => 18.11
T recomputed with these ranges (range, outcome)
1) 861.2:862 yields 17.56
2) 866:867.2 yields 14.71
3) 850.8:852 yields 16.94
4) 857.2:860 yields 18.03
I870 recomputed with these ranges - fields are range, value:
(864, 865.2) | 16.6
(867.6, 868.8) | 15.1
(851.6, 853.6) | 16.1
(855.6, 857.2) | 17.1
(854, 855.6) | 14.4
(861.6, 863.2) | 16.9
